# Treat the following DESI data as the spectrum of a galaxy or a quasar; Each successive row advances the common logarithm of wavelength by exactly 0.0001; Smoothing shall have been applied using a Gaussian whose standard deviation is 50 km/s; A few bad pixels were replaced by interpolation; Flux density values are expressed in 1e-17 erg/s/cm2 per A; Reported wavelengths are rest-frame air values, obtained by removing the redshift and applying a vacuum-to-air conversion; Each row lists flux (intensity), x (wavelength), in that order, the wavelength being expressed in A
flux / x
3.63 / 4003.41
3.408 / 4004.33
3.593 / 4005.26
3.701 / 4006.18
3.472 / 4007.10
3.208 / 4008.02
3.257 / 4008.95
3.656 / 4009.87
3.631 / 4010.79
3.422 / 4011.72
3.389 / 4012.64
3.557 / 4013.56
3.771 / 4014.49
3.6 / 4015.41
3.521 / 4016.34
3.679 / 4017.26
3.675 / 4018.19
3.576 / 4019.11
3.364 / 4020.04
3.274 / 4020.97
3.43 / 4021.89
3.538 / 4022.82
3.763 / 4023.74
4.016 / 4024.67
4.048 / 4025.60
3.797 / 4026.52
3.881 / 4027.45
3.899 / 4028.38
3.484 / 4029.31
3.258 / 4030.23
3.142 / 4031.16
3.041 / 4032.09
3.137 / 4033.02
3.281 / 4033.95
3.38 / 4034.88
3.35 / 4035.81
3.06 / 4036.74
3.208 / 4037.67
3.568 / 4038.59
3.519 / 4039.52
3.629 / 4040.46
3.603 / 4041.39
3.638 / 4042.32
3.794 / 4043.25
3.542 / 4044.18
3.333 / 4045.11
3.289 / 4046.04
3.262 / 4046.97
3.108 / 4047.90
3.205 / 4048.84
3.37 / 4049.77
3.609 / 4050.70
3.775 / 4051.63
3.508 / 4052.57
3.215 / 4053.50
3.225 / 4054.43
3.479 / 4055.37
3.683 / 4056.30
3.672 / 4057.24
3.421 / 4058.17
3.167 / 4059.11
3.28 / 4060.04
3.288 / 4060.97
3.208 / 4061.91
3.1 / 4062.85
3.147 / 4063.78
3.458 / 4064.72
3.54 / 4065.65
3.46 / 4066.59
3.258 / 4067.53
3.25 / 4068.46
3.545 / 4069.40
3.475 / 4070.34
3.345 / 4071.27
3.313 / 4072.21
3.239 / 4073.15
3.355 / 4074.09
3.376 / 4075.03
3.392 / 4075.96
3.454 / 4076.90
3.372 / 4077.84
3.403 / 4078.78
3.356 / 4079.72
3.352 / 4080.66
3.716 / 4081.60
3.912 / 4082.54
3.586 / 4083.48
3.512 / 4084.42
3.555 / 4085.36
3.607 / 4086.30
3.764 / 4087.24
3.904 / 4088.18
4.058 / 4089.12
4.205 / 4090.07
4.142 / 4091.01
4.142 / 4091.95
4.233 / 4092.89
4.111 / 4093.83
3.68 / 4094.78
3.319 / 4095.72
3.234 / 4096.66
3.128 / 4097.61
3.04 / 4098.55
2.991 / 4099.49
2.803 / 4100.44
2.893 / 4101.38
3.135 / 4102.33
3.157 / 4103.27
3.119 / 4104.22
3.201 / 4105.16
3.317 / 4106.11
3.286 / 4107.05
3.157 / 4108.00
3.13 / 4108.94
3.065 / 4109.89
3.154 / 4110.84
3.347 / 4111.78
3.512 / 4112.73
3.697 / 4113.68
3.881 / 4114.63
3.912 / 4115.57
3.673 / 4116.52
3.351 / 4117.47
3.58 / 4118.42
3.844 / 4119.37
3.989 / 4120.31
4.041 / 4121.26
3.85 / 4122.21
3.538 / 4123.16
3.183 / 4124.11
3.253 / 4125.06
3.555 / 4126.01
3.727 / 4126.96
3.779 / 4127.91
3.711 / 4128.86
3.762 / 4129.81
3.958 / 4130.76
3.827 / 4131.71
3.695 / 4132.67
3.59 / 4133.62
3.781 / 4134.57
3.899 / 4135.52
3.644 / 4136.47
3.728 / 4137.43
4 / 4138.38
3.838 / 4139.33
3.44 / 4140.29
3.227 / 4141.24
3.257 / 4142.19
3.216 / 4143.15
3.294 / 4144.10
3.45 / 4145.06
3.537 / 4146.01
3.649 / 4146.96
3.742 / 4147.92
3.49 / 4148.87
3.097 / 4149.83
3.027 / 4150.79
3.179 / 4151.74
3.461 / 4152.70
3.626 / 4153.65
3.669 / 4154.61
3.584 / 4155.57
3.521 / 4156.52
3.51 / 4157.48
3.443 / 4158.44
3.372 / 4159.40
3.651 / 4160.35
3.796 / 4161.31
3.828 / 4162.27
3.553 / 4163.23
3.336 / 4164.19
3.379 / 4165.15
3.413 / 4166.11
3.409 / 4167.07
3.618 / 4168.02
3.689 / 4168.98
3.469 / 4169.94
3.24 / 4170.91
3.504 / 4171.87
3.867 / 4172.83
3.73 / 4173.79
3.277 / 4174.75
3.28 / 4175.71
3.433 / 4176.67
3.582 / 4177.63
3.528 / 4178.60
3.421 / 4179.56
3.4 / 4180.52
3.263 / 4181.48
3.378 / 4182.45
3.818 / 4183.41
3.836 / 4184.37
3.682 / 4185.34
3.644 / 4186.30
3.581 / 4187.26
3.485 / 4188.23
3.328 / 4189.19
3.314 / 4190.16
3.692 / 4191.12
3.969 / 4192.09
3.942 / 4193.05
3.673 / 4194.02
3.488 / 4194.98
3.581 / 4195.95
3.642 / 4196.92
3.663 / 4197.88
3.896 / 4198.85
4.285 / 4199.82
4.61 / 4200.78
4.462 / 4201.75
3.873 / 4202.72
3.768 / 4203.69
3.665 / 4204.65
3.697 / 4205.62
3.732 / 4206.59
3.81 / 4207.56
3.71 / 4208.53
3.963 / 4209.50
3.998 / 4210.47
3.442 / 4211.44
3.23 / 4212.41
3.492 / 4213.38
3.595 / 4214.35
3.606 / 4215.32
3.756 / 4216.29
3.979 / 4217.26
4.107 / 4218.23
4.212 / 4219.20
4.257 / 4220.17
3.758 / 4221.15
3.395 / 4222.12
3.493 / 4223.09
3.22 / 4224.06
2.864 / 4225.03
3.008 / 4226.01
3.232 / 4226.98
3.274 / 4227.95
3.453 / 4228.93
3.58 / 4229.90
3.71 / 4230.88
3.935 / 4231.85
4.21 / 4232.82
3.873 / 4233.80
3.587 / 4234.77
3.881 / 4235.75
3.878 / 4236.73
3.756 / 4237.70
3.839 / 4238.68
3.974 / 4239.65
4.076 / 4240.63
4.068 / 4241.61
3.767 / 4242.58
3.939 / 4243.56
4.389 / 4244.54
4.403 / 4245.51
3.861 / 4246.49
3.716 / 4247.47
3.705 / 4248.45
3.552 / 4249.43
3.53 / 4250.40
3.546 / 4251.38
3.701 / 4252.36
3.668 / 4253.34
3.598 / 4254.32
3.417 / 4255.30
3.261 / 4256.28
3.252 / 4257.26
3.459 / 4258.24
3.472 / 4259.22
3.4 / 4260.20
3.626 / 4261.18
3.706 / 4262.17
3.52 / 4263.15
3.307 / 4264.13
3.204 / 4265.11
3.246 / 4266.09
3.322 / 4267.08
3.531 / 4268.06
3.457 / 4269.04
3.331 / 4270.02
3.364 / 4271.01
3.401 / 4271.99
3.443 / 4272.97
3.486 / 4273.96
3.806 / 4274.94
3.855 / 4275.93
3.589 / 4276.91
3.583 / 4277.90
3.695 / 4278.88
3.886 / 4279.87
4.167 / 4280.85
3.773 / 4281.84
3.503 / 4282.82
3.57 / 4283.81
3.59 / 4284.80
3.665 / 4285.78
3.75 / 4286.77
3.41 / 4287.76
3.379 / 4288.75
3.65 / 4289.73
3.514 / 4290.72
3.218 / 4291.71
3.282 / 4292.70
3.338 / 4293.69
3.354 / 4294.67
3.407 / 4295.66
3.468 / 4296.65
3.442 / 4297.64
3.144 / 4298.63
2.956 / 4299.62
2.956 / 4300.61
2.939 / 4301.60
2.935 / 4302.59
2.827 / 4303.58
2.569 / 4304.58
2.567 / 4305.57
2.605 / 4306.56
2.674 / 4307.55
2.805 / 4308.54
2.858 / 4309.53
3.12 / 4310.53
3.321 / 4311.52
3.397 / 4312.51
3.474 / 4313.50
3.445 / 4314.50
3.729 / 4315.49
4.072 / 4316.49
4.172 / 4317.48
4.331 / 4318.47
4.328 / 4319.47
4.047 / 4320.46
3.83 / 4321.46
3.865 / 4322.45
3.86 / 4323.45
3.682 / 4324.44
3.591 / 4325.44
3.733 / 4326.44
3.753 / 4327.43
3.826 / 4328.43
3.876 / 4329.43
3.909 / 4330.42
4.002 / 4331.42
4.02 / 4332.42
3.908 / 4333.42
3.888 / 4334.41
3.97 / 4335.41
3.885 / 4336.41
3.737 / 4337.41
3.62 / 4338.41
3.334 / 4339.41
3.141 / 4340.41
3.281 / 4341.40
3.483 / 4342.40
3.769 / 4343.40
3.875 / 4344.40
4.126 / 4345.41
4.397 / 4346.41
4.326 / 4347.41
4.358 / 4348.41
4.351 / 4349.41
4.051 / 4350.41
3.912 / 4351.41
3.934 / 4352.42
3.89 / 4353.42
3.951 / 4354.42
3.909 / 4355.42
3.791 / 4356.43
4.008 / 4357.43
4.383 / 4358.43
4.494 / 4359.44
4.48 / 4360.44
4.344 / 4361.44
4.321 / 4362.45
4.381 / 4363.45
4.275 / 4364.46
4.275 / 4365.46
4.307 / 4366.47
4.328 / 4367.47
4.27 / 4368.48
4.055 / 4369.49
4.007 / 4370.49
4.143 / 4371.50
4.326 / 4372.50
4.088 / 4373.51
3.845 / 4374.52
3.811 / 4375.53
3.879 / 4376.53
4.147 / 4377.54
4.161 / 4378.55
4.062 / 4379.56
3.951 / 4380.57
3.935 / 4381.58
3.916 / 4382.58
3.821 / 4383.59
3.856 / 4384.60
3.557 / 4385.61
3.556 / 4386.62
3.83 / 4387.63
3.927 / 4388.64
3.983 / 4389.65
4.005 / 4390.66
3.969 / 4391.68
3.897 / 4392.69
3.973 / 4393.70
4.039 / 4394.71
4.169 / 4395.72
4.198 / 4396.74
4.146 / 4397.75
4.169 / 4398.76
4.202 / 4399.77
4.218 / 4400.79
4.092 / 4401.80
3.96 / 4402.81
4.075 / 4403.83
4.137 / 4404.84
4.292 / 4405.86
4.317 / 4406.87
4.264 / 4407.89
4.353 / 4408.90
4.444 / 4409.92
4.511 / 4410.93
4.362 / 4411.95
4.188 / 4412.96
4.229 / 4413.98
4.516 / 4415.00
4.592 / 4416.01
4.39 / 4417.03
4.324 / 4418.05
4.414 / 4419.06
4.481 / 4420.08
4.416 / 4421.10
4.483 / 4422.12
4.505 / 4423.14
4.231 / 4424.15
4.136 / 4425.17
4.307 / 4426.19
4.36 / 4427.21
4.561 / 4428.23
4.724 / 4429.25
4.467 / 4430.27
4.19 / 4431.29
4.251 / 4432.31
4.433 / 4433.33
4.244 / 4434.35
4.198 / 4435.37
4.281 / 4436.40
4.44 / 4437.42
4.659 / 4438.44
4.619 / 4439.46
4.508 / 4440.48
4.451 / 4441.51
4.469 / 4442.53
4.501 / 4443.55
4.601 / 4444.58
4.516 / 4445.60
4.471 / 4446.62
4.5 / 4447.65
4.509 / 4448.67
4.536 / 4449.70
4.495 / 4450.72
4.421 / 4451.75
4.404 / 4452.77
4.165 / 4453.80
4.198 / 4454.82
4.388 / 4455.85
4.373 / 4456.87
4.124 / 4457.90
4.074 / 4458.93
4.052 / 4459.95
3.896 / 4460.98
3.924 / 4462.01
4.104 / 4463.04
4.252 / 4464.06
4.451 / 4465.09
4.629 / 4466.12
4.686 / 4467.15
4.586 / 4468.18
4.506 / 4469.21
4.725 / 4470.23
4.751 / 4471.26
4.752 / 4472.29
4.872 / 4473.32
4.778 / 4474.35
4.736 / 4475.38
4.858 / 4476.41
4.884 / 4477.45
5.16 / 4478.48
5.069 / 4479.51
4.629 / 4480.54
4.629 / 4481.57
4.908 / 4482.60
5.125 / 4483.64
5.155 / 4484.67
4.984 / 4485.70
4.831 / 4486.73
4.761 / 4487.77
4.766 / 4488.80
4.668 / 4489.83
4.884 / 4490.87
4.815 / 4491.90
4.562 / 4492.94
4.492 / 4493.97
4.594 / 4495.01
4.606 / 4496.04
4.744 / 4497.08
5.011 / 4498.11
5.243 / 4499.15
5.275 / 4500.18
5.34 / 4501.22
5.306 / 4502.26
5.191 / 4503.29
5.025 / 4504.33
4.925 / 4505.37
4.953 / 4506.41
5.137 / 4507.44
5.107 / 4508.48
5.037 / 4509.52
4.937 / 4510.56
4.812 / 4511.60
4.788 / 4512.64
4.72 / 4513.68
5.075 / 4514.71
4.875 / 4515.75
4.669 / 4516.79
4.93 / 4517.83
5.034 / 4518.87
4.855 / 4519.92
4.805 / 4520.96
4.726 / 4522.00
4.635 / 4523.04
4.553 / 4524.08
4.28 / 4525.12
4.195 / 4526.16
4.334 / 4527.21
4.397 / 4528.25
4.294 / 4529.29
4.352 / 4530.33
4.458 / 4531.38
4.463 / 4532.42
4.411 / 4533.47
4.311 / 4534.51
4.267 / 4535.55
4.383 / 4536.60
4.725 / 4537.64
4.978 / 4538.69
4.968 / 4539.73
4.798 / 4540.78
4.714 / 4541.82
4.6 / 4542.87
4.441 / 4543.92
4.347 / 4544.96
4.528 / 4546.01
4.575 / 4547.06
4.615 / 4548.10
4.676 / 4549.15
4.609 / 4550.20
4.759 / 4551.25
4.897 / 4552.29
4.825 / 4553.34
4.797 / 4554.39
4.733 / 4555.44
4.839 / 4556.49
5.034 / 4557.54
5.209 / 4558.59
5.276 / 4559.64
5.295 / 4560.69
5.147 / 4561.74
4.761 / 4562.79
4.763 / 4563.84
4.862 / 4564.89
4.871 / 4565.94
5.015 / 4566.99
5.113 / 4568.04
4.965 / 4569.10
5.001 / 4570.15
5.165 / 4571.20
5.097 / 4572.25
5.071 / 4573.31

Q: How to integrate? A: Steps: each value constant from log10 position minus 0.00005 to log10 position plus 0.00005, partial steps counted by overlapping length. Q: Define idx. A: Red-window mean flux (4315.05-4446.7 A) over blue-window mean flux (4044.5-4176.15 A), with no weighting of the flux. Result 1.2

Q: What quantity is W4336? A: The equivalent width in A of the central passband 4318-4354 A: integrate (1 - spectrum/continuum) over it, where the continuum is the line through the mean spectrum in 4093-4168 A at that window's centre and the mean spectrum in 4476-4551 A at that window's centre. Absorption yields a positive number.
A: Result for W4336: 2.5 A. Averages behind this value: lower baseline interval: 3.49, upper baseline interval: 4.76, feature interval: 3.89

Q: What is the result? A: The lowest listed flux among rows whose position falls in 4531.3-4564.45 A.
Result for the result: 4.267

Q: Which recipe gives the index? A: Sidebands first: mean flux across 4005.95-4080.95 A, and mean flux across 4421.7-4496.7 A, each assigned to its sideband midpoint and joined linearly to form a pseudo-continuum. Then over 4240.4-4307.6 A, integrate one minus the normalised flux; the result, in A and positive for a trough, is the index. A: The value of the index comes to 9.4 A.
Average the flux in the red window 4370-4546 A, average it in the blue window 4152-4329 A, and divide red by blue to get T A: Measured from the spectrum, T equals 1.25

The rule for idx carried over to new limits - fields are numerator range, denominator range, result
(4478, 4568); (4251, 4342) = 1.37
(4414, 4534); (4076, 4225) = 1.28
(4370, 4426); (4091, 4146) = 1.18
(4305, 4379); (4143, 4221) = 1.07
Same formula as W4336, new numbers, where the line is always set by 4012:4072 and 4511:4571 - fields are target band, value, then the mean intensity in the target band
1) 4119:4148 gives 0.3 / 3.64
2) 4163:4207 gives 2.2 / 3.63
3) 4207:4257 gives 2.9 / 3.71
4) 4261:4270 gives 1.3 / 3.42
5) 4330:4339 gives 0.7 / 3.87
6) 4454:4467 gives 0.9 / 4.22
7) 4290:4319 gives 6.2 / 3.24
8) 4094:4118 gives 2.1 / 3.3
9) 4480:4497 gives -0.7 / 4.77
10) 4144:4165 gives 1.4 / 3.49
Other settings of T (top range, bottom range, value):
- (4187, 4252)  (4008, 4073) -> 1.09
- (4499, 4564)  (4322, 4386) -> 1.20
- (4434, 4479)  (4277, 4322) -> 1.31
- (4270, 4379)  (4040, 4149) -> 1.06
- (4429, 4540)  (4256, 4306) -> 1.36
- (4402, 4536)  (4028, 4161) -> 1.31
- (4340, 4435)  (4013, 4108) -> 1.20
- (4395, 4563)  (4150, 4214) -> 1.27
